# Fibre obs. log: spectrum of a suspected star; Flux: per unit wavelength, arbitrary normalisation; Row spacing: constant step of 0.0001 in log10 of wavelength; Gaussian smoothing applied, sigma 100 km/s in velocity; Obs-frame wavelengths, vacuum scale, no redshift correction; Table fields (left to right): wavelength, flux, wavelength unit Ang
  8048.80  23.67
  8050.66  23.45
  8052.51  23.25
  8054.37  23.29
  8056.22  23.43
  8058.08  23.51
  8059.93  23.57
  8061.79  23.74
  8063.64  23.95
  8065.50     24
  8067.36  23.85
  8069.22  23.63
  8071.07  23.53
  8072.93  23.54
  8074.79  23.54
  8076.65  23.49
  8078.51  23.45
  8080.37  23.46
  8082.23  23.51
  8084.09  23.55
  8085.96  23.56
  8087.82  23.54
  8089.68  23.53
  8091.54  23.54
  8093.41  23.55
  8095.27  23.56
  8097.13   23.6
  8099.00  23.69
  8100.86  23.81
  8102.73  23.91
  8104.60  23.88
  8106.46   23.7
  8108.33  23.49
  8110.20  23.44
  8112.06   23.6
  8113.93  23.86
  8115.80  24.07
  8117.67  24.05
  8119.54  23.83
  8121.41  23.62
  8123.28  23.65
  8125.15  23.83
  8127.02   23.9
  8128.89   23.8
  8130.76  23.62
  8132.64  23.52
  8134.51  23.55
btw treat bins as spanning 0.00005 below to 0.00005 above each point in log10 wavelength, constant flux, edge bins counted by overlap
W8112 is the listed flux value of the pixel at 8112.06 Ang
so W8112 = 23.6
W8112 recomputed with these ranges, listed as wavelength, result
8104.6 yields 23.88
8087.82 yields 23.54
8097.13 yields 23.6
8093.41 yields 23.55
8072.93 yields 23.54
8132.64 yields 23.52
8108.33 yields 23.49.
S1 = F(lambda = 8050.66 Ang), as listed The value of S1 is 23.45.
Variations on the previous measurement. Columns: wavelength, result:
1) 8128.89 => 23.8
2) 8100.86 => 23.81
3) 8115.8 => 24.07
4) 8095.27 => 23.56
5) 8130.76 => 23.62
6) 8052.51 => 23.25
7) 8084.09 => 23.55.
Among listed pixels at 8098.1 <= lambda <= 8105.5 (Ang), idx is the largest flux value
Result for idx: 23.91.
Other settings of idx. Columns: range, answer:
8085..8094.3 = 23.56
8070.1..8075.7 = 23.54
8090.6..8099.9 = 23.69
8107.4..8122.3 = 24.07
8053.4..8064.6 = 23.95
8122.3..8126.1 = 23.83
